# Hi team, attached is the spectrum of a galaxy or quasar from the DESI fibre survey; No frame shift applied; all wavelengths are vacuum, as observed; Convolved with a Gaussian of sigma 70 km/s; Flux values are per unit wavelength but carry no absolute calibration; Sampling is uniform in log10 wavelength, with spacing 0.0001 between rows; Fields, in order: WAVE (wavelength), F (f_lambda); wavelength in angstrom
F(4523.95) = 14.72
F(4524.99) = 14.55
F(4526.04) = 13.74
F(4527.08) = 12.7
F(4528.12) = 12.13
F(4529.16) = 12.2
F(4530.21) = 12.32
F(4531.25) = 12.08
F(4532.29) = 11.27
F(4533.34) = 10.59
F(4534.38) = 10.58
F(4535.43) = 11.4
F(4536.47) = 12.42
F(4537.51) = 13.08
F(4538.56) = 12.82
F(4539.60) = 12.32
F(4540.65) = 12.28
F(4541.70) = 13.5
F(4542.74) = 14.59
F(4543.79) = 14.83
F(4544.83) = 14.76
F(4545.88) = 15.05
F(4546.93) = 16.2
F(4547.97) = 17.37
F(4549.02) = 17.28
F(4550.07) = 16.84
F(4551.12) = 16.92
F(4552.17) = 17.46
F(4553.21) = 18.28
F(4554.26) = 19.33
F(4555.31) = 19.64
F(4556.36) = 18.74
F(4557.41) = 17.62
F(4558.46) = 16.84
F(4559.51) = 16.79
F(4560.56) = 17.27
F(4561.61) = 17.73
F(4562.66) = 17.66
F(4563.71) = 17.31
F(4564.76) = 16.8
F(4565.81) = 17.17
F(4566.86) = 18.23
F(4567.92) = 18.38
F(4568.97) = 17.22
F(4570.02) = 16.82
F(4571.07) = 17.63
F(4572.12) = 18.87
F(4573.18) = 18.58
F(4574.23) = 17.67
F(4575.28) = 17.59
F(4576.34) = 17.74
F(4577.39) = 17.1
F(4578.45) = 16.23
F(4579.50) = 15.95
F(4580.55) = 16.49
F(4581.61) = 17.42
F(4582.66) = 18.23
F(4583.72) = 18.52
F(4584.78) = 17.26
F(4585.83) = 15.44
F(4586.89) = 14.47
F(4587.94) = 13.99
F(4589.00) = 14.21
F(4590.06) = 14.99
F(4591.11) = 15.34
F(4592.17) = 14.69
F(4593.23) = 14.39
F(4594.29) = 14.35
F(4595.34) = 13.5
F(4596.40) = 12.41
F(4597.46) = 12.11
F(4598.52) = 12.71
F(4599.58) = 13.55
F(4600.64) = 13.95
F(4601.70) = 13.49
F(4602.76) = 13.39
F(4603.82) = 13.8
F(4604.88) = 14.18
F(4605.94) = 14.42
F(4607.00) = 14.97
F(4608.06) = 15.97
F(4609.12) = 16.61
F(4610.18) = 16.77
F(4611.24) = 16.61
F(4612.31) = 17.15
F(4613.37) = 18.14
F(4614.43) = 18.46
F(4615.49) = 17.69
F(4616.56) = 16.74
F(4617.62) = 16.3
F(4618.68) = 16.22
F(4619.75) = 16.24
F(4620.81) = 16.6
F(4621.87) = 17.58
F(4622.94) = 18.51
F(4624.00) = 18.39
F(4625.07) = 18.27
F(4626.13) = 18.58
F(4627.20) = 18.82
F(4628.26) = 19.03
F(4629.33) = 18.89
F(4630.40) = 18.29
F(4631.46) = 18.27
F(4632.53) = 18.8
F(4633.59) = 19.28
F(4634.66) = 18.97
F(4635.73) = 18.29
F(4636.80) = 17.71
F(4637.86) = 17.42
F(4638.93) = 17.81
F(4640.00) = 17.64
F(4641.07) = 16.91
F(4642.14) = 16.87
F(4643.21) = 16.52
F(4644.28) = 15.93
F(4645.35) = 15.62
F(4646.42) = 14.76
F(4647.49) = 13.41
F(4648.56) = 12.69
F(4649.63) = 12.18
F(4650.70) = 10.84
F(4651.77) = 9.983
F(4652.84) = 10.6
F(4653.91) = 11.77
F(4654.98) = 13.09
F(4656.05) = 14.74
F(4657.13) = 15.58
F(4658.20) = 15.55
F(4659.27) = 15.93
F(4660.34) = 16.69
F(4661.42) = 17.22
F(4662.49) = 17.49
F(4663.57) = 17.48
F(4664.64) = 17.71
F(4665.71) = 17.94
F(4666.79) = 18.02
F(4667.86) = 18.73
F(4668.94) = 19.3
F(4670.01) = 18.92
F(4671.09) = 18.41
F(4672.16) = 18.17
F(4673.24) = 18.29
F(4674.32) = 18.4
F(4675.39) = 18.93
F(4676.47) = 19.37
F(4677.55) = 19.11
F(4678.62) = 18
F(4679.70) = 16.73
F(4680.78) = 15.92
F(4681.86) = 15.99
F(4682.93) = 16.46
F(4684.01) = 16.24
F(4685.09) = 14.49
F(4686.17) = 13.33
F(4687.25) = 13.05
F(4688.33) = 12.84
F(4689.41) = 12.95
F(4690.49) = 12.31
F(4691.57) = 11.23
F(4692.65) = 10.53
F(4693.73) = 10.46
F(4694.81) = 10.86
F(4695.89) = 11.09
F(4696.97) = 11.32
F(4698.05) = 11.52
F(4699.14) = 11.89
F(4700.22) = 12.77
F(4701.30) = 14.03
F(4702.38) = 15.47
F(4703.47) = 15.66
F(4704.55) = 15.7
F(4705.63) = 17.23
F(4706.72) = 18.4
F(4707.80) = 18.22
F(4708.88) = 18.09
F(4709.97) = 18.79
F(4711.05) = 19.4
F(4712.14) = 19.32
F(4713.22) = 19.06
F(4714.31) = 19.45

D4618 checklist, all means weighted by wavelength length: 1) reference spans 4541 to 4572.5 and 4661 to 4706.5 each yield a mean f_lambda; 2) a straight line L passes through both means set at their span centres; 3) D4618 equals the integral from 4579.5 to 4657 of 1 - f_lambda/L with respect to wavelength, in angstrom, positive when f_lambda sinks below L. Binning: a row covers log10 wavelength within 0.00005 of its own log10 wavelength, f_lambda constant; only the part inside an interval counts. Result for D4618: 2.4 angstrom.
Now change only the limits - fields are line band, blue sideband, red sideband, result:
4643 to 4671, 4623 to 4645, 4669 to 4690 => 3.12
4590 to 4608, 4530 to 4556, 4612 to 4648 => 2.76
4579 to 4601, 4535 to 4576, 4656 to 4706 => 1.71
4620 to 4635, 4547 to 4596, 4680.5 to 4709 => -2.75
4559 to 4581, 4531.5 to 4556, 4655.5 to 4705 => -3.72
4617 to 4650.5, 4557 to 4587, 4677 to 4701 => -3.68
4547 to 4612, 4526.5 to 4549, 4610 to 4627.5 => -4.42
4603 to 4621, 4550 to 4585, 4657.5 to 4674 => 1.45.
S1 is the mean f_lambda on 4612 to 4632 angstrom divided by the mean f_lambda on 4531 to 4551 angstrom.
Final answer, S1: 1.30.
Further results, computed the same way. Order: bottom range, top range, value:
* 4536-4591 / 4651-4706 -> 0.92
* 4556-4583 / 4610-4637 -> 1.02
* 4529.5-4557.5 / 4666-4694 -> 1.09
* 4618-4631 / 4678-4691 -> 0.83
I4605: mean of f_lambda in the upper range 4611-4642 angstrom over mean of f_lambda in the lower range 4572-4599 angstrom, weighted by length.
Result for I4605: 1.1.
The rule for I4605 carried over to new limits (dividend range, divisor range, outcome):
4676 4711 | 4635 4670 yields 0.94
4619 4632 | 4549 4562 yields 1.02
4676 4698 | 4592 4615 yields 0.95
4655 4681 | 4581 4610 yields 1.19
